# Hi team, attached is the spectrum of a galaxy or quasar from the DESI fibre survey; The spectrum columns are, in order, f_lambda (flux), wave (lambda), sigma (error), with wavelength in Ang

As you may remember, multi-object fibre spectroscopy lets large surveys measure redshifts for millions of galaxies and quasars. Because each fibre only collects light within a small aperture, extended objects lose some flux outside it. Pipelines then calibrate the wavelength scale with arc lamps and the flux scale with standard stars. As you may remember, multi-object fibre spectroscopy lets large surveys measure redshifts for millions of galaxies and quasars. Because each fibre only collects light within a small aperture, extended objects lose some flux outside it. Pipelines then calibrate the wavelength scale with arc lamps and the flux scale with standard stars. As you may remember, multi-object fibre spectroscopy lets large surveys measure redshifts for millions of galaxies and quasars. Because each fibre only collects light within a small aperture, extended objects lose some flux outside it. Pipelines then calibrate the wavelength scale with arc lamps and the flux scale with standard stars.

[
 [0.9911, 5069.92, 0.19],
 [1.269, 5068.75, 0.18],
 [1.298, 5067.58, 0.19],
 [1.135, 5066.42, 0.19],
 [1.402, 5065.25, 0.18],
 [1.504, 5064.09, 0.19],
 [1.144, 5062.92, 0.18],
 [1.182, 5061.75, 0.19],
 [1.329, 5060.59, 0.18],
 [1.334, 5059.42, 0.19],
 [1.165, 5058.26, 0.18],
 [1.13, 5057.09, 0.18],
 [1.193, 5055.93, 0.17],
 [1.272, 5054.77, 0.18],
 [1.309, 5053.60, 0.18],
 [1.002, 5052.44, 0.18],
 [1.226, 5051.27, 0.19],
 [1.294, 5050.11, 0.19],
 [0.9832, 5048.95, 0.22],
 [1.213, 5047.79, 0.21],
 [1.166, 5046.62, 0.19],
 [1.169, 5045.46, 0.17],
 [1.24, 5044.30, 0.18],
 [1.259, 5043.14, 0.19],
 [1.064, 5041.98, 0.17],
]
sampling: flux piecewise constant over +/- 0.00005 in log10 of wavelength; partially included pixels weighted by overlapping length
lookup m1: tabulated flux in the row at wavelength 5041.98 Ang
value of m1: 1.064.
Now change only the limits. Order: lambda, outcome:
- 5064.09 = 1.504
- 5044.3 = 1.24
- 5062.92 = 1.144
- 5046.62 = 1.166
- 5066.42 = 1.135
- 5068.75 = 1.269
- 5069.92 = 0.9911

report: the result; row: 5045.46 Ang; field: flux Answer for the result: 1.169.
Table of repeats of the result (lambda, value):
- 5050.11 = 1.294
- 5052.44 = 1.002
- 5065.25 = 1.402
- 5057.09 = 1.13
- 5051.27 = 1.226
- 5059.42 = 1.334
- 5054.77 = 1.272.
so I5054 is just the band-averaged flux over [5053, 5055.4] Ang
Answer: 1.29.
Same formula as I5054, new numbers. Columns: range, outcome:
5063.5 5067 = 1.35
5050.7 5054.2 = 1.18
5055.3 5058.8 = 1.17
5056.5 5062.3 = 1.23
